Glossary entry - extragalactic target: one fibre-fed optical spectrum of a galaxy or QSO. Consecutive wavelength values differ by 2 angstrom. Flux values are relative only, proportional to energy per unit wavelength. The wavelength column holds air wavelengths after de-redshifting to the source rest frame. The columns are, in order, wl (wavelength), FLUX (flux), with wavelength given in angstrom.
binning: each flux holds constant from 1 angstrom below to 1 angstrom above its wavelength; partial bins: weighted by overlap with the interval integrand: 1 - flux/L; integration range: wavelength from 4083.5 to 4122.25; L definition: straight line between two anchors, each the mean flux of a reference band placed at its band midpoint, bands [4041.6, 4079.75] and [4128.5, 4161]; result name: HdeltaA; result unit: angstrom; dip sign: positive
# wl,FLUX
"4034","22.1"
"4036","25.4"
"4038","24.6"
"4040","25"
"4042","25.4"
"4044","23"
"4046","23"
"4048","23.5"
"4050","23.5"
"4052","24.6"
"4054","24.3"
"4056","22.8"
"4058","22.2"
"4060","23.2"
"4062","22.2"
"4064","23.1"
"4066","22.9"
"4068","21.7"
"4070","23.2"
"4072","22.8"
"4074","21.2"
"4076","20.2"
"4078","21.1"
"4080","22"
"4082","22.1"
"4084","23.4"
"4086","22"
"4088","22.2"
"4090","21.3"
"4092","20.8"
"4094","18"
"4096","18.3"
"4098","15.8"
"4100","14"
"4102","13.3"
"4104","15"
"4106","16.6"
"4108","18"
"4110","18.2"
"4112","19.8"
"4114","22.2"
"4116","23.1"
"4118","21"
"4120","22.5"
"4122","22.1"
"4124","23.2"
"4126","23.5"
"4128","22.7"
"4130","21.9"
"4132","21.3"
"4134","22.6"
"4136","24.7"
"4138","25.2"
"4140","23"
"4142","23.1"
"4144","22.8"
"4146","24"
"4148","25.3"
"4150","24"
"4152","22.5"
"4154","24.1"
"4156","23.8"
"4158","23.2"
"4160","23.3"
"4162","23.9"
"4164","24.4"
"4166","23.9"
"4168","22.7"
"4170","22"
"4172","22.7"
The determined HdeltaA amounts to 6.4 angstrom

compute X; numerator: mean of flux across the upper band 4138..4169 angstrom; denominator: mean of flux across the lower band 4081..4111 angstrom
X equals 1.27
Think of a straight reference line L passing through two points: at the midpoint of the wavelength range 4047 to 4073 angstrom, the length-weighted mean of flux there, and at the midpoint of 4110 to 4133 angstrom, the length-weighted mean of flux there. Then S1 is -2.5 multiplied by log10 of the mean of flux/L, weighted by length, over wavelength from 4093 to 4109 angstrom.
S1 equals 0.35 mag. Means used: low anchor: 23.1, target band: 16.1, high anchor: 21.9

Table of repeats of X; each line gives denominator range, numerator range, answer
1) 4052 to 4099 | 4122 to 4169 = 1.08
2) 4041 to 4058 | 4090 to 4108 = 0.71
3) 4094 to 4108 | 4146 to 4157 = 1.51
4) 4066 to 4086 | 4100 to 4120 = 0.84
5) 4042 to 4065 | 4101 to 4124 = 0.83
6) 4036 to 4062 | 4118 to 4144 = 0.96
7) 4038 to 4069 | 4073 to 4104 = 0.84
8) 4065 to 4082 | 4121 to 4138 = 1.05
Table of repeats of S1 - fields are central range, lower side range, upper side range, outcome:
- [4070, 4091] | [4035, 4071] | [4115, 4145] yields 0.07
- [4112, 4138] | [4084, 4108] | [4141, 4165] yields -0.08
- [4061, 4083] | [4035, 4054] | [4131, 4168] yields 0.09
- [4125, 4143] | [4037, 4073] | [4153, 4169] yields 0.02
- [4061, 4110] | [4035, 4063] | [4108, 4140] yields 0.15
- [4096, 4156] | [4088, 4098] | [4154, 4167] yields 0.02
